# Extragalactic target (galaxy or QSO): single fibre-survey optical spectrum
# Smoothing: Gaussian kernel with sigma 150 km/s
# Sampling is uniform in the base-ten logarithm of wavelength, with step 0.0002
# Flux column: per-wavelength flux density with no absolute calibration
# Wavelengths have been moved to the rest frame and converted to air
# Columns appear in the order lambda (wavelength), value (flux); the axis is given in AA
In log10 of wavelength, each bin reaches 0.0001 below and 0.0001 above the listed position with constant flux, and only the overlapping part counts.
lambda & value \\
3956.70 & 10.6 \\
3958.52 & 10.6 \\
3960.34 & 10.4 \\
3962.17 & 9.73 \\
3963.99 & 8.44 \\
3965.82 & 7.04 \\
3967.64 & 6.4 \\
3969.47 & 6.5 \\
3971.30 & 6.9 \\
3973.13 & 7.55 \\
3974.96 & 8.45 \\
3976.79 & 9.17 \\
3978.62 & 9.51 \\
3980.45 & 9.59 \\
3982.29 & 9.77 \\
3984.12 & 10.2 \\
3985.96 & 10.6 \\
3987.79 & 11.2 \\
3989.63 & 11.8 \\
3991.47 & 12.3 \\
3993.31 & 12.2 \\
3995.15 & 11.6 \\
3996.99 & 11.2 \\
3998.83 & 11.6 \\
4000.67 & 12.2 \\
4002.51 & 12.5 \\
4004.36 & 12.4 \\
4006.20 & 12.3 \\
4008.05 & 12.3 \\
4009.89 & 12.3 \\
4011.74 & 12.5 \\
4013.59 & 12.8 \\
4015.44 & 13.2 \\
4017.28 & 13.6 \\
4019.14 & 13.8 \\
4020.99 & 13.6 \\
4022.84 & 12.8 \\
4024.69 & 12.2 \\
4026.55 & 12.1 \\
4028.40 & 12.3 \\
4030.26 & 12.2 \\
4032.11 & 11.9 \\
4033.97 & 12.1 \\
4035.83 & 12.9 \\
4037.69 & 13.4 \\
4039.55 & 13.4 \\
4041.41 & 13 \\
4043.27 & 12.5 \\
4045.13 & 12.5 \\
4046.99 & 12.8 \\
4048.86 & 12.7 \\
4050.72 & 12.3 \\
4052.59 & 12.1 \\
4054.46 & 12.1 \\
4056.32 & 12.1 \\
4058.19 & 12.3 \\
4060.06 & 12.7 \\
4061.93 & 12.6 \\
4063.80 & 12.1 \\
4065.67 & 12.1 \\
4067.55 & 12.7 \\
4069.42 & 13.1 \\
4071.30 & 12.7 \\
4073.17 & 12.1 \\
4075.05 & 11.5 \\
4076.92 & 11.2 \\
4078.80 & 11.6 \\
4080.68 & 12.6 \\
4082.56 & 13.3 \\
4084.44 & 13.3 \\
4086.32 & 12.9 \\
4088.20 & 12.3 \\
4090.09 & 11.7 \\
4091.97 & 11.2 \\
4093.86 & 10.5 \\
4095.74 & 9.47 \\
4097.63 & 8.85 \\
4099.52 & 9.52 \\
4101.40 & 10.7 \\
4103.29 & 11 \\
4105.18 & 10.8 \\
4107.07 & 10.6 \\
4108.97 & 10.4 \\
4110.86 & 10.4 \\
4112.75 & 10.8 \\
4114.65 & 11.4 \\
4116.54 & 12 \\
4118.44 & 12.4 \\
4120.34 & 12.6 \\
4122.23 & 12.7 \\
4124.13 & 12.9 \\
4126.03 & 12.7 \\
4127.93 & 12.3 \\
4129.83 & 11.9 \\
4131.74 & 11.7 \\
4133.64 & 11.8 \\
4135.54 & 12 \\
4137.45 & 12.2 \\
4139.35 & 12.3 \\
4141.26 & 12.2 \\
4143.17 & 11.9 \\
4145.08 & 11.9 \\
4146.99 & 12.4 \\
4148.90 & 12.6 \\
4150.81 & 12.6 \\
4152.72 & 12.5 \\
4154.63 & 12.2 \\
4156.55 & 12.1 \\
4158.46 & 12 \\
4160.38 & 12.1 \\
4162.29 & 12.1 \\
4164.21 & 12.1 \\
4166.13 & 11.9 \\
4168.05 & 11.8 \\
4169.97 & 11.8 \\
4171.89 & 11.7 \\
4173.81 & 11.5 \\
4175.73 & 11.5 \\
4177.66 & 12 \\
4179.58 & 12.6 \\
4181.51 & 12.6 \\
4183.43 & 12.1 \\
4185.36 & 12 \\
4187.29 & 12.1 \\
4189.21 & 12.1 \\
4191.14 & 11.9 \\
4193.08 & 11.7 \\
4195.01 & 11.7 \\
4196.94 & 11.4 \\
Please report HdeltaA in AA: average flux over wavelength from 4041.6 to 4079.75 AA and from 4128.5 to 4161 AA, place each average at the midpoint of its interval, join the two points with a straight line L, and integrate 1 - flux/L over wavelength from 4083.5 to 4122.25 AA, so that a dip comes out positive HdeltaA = 3.3 AA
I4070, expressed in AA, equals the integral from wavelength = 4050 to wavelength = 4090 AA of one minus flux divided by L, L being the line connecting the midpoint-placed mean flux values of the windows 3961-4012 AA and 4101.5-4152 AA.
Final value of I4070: -4.1 AA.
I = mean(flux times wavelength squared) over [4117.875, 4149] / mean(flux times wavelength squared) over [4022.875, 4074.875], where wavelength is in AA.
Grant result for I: 1.02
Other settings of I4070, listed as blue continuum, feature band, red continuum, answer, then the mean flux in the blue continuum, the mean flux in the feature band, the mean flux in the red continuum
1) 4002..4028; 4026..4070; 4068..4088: 0.28 AA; 12.7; 12.5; 12.4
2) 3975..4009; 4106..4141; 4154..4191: -0.17 AA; 11.2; 11.8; 12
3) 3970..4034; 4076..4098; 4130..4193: 0.26 AA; 11.5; 11.6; 12.1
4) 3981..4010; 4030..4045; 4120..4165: -1.14 AA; 11.6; 12.7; 12.2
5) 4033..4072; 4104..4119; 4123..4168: 1.53 AA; 12.6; 11.1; 12.2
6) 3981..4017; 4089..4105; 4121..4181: 2.17 AA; 11.9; 10.4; 12.1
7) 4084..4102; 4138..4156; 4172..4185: -0.99 AA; 11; 12.3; 12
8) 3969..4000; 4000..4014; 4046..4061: -2.03 AA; 10.1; 12.4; 12.4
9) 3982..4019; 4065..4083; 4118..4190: -0.28 AA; 12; 12.3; 12.2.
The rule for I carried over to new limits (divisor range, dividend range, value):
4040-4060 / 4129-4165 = 1.02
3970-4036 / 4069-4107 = 1.04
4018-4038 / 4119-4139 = 1.02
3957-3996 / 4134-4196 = 1.39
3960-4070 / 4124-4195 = 1.12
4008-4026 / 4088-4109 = 0.85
